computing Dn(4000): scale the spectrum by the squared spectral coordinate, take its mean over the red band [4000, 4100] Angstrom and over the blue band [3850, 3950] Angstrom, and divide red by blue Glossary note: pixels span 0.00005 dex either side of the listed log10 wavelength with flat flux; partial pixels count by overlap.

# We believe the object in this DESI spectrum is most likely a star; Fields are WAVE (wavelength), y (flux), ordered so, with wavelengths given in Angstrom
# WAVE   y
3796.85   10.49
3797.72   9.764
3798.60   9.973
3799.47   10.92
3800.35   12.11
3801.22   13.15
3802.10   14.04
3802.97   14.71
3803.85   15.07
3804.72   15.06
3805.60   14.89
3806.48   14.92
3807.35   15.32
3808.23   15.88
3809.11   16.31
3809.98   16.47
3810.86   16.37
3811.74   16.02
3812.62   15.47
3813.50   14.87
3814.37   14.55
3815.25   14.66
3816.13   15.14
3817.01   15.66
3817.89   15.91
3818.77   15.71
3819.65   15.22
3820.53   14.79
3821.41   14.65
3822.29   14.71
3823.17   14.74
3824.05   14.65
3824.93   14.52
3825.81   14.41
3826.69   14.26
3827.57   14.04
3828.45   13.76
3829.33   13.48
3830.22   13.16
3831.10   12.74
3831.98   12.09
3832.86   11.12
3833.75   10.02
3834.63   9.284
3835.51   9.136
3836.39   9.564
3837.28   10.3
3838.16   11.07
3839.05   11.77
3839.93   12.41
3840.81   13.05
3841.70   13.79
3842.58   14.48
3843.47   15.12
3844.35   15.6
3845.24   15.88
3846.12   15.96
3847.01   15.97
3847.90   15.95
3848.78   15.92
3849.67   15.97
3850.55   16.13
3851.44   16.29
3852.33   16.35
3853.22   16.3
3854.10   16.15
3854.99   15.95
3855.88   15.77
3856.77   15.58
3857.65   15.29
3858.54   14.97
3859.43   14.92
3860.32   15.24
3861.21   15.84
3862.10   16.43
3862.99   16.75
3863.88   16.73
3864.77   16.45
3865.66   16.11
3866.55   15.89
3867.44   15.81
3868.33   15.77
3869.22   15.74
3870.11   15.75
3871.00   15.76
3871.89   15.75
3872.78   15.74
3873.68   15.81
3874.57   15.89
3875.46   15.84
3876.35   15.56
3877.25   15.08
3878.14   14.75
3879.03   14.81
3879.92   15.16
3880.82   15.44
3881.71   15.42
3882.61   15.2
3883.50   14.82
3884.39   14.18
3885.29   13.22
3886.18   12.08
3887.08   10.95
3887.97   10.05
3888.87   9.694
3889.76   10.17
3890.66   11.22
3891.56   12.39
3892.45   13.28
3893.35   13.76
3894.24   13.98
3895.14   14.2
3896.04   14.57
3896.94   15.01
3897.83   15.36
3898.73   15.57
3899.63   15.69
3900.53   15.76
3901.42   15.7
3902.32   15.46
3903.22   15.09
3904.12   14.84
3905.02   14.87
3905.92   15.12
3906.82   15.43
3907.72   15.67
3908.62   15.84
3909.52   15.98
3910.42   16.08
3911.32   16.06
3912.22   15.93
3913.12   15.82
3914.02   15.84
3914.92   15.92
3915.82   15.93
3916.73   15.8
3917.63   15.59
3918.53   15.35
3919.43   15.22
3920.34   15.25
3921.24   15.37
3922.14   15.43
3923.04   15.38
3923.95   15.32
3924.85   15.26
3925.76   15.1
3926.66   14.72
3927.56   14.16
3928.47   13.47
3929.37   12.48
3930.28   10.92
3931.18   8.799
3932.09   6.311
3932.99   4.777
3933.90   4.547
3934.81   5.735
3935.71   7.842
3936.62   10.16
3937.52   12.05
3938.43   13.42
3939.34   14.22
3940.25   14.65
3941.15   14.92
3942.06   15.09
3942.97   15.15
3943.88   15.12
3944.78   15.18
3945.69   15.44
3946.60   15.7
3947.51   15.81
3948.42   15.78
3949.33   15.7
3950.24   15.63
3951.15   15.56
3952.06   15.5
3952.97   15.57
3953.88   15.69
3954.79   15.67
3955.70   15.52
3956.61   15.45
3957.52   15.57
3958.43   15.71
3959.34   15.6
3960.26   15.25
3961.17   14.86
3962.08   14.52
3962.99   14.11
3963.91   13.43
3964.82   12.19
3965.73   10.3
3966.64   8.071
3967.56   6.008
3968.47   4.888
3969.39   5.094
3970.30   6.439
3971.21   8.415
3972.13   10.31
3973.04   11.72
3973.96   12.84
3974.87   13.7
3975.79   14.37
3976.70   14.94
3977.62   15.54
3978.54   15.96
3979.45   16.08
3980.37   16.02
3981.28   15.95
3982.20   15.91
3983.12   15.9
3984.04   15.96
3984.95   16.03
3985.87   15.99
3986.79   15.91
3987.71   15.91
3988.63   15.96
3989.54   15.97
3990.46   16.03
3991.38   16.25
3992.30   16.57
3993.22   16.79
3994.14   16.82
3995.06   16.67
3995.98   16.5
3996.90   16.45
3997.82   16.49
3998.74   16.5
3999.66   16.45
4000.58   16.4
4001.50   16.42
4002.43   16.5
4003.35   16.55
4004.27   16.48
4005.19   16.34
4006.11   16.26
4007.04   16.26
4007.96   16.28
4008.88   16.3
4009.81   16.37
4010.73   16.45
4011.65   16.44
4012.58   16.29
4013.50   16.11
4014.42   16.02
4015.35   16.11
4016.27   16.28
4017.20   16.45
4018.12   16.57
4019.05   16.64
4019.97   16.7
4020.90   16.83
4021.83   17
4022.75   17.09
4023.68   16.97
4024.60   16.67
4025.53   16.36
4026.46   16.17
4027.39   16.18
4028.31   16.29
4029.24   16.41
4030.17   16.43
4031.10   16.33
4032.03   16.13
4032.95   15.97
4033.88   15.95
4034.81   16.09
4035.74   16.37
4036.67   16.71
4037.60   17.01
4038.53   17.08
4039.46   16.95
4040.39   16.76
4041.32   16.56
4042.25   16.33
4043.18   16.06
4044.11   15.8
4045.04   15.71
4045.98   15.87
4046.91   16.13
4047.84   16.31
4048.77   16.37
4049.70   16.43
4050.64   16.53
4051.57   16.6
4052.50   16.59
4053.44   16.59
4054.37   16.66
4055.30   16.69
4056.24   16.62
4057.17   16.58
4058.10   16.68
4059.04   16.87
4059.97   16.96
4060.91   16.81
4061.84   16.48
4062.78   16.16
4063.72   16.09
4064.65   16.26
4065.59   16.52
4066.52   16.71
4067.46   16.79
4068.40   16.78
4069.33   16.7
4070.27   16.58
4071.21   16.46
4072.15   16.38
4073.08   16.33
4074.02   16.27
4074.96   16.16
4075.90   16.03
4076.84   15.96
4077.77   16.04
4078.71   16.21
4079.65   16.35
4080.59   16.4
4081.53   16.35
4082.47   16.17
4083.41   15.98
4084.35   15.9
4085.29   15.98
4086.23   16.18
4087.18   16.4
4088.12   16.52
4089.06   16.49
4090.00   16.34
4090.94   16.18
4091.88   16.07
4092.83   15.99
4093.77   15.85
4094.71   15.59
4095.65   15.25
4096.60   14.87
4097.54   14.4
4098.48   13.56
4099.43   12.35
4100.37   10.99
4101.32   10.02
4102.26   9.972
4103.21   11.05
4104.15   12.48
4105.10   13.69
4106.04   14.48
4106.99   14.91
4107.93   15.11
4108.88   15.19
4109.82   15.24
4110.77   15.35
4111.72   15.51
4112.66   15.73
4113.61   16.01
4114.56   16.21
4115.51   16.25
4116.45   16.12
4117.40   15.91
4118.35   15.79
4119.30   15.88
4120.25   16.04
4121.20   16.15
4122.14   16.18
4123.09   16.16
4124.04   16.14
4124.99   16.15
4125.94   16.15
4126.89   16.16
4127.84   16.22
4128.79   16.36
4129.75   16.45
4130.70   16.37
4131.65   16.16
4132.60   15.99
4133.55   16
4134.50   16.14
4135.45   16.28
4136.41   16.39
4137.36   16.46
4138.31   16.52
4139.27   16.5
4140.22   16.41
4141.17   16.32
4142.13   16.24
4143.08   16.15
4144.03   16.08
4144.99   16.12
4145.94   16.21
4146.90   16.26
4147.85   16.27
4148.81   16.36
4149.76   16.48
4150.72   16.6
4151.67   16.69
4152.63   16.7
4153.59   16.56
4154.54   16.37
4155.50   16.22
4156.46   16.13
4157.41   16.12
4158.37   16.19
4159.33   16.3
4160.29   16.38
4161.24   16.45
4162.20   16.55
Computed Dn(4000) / 1.2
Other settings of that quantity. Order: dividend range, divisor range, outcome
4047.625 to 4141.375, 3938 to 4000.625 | 1.16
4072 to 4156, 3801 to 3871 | 1.23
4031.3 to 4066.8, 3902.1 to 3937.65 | 1.29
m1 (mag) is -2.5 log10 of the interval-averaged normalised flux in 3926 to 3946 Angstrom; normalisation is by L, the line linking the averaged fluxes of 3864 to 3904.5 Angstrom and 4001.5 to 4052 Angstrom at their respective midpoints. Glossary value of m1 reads 0.28 mag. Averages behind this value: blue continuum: 14.6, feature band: 11.8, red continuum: 16.4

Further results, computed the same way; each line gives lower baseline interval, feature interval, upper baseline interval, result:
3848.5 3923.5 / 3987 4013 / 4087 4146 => -0.076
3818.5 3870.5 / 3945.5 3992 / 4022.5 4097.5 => 0.110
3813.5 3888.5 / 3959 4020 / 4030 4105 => 0.043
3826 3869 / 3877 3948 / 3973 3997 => 0.085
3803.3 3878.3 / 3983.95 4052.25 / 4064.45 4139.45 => -0.070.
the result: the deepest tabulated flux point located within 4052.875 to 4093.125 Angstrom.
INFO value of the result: 15.9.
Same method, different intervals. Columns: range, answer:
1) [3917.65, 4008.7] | 4.547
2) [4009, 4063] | 15.71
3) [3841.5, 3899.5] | 9.694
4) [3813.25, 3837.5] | 9.136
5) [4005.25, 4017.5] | 16.02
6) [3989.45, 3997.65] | 15.97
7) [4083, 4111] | 9.972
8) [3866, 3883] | 14.75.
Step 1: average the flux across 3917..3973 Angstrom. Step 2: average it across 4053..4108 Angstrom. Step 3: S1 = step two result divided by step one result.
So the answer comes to 1.2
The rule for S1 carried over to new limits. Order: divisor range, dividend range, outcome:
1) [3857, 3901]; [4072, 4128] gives 1.04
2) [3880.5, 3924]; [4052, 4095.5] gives 1.12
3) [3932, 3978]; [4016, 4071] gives 1.30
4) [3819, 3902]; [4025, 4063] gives 1.14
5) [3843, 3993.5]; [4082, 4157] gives 1.09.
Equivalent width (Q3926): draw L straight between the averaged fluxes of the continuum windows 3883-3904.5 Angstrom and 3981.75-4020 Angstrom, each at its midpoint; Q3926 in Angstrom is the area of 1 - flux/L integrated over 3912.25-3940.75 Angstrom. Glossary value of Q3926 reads 2.8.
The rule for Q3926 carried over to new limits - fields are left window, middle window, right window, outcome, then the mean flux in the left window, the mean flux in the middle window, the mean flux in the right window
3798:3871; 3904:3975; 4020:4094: 9.0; 14.5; 13.5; 16.4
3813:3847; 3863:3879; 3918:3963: -2.5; 13.6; 15.8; 13.8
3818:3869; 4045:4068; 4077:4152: -1.7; 14.5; 16.5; 15.6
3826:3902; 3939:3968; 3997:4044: 2.0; 14.4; 14.5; 16.4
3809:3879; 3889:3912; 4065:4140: 0.5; 14.8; 14.6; 15.6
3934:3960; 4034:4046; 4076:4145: -1.1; 14.3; 16.4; 15.5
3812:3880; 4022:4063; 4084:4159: -3.0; 14.7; 16.5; 15.6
